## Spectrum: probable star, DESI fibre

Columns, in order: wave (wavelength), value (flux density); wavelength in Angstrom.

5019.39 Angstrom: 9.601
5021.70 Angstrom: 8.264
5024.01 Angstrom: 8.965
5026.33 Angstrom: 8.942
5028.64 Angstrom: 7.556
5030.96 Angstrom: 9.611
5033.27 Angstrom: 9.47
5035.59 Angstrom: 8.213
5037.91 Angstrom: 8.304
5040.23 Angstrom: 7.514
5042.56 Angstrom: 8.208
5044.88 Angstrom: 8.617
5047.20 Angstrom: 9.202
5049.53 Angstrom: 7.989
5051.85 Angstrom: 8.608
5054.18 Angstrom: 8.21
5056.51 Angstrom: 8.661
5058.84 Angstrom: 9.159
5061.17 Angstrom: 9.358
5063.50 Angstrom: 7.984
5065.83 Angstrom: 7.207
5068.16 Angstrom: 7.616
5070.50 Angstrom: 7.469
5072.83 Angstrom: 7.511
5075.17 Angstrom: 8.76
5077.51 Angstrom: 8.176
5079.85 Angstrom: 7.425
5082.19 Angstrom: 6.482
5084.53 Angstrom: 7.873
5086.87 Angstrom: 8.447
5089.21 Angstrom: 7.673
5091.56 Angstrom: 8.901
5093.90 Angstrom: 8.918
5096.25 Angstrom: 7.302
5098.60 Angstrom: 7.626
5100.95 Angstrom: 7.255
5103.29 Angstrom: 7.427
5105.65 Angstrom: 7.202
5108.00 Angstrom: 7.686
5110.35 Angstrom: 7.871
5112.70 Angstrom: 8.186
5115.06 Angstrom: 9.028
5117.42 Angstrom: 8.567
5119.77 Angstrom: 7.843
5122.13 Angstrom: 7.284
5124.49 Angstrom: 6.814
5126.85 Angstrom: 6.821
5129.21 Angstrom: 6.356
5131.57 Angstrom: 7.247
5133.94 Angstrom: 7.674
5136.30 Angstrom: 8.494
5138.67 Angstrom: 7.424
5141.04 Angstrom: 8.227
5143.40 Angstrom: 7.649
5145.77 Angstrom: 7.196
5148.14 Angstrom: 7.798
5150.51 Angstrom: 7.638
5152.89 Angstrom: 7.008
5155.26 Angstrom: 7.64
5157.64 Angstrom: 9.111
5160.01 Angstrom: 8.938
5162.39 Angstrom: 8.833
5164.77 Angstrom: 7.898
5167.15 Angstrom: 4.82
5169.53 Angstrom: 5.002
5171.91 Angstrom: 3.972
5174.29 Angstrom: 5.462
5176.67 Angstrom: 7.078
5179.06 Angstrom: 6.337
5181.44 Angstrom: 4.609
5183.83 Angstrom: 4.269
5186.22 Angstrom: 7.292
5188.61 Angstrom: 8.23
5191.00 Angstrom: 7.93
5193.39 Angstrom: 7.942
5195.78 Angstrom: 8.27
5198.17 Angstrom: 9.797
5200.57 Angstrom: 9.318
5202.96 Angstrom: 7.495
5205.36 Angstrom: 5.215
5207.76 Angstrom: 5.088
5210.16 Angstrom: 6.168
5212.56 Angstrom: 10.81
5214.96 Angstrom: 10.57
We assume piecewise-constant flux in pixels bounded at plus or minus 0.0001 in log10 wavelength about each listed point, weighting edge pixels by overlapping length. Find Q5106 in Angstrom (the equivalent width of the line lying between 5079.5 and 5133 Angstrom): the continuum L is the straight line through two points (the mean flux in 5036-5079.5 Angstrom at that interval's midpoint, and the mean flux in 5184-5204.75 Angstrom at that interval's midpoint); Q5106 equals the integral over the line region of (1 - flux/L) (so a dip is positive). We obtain 3.2 Angstrom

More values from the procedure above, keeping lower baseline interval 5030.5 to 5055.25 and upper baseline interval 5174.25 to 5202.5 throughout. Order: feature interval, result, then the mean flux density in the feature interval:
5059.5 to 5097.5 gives 1.2 Angstrom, 7.96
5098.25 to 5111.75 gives 0.8 Angstrom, 7.52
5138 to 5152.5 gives 0.1 Angstrom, 7.63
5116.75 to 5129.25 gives 0.8 Angstrom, 7.32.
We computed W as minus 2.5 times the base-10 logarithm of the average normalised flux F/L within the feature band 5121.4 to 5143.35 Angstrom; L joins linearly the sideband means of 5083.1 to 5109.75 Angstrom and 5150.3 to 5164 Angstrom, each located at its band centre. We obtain 0.095 mag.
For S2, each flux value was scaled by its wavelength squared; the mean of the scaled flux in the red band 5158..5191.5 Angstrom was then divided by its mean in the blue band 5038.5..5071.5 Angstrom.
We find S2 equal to 0.8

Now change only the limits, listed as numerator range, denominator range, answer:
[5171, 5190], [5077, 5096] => 0.78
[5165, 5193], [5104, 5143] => 0.80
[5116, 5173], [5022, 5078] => 0.91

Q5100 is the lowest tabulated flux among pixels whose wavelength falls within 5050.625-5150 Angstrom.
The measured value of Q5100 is 6.356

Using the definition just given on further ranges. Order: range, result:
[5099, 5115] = 7.202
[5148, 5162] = 7.008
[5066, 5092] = 6.482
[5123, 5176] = 3.972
